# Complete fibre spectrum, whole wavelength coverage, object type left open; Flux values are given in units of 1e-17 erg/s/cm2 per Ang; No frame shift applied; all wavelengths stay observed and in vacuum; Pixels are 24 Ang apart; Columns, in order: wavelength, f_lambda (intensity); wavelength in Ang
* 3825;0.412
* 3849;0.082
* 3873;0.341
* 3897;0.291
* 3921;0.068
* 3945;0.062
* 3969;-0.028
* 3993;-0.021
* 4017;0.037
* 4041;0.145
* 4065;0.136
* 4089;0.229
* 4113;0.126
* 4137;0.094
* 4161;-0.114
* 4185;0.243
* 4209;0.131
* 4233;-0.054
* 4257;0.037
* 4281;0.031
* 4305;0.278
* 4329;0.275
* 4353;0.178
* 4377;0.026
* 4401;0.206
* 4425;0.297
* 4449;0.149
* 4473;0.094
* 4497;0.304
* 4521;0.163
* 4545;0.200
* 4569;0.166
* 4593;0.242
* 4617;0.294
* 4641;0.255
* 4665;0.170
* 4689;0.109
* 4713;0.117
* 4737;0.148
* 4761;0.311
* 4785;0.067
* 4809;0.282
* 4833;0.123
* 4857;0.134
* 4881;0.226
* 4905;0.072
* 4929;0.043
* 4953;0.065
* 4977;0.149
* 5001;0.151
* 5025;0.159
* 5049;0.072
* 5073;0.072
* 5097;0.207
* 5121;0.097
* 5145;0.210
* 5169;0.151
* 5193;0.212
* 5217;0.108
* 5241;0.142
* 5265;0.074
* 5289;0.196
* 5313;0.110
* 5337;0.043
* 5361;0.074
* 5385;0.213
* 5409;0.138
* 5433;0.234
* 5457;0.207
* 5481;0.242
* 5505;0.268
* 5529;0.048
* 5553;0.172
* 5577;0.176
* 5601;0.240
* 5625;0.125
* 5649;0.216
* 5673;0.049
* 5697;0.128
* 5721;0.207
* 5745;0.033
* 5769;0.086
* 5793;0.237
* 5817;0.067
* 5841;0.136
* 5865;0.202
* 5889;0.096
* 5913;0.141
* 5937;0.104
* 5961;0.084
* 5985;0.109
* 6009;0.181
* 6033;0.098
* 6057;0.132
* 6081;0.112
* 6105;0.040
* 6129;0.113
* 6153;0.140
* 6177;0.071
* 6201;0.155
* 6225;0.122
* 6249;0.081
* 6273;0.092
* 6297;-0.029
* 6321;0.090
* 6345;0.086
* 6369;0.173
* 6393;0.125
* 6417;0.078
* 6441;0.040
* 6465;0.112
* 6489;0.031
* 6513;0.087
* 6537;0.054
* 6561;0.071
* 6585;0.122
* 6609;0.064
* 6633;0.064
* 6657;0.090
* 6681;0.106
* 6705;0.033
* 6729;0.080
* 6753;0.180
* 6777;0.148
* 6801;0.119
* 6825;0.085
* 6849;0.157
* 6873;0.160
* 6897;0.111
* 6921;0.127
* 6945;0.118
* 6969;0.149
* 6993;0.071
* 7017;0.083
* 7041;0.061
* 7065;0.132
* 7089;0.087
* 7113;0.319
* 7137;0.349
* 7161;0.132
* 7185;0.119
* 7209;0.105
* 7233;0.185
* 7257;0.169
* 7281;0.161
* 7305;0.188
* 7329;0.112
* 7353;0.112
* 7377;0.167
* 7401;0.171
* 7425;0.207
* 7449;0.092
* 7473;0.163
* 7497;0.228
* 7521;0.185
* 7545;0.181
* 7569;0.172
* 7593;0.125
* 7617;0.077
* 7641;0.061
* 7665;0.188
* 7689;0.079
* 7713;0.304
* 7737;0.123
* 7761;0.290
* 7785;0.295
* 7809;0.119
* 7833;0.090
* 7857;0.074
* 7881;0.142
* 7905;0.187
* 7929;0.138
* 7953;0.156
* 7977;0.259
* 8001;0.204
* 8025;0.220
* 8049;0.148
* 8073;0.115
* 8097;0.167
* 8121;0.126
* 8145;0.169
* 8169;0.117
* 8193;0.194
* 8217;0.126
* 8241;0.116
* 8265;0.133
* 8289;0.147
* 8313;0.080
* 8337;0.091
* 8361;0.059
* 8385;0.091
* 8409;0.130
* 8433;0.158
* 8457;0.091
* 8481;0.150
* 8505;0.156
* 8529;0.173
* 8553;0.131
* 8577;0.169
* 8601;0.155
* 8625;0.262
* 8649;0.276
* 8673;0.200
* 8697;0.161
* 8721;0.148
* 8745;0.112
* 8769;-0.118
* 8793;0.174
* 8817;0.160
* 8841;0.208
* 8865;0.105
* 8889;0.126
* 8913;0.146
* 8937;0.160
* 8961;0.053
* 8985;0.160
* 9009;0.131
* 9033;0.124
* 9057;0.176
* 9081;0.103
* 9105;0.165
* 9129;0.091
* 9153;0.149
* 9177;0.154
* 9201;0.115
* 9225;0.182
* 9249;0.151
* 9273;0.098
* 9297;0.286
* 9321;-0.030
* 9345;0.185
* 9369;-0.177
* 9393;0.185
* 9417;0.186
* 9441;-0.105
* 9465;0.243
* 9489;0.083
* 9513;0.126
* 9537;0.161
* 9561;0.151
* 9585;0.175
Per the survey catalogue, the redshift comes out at 0.91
